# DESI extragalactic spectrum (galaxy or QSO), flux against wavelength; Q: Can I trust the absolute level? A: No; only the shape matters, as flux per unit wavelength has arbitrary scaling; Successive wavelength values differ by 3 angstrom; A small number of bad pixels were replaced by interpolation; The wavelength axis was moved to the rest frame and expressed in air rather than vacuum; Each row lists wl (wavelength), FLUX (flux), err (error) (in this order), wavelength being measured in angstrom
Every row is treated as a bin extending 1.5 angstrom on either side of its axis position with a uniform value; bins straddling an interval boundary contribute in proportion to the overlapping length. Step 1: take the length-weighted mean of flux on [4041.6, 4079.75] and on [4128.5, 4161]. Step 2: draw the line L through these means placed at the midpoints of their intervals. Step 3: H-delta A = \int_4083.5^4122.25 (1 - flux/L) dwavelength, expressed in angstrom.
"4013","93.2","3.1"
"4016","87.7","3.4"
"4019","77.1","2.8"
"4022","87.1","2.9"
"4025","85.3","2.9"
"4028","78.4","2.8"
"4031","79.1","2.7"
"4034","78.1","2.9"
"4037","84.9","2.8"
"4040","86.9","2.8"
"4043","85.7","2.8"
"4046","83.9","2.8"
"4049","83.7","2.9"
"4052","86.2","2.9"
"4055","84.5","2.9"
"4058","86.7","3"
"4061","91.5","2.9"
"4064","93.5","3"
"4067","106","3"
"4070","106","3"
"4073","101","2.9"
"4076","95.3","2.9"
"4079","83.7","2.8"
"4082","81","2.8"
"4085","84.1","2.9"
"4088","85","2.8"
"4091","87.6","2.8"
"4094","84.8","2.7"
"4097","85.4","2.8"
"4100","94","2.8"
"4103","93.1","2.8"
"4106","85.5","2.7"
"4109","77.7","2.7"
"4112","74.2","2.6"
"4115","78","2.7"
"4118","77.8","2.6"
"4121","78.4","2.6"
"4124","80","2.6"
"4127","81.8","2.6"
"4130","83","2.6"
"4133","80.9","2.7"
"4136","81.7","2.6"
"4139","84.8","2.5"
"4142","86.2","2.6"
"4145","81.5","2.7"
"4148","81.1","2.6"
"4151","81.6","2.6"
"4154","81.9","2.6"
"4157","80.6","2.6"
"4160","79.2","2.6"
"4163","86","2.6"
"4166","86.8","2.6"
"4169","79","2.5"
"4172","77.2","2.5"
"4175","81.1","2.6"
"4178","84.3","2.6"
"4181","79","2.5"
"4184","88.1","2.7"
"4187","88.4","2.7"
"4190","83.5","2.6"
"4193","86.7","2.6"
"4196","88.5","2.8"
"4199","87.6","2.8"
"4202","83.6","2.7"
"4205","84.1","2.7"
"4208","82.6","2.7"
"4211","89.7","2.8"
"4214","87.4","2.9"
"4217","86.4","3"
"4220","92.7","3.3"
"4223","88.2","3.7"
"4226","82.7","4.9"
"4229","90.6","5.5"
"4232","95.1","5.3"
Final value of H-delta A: 1.5 angstrom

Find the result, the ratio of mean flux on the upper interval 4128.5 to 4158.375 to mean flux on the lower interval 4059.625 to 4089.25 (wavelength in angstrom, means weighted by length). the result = 0.89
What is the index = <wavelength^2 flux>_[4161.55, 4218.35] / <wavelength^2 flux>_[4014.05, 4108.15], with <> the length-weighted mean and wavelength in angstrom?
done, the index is 1.03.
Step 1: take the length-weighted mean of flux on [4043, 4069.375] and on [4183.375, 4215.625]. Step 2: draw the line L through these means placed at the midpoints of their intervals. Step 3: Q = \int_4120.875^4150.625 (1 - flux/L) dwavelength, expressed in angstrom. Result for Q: 2.0 angstrom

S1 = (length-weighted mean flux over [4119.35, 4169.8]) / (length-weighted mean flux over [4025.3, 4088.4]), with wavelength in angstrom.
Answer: 0.93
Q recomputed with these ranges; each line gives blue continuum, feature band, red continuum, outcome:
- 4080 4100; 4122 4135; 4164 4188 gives 0.45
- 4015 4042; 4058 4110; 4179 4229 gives -4.03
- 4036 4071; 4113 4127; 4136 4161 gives 0.94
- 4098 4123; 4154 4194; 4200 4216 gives 0.70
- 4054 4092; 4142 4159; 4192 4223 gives 1.37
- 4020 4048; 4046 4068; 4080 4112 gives -1.46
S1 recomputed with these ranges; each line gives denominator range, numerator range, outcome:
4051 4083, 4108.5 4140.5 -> 0.86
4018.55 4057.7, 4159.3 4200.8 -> 1.01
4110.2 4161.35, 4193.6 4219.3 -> 1.07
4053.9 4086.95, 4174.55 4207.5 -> 0.92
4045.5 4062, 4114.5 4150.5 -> 0.95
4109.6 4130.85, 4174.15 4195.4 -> 1.07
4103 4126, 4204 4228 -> 1.09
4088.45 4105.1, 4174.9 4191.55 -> 0.95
